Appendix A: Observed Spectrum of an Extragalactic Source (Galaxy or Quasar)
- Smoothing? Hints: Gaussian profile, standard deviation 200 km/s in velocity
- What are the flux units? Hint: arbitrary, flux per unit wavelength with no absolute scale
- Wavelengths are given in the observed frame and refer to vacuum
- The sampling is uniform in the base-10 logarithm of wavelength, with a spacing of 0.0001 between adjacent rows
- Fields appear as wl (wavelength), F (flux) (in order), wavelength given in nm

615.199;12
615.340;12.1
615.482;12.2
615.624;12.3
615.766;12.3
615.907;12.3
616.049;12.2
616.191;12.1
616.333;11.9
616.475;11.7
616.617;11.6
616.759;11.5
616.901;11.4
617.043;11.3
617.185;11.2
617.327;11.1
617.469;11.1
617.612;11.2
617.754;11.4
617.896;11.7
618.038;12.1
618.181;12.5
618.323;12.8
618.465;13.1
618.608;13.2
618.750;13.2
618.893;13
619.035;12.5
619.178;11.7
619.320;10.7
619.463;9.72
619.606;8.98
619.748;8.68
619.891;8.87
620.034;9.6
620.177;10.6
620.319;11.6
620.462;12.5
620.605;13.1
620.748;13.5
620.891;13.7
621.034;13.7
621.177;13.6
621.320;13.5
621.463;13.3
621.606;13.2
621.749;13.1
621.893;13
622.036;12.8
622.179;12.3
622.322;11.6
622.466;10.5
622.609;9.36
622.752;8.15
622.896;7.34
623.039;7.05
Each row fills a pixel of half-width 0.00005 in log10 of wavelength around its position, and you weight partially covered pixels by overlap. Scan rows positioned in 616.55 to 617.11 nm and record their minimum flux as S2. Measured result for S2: 11.3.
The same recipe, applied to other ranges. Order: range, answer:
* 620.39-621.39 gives 12.5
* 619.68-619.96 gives 8.68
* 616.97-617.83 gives 11.1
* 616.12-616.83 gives 11.5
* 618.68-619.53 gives 9.72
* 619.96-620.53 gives 9.6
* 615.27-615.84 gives 12.1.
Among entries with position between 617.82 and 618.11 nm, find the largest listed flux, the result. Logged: 12.1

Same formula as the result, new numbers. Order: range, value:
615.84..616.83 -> 12.3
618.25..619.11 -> 13.2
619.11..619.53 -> 11.7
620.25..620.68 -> 13.1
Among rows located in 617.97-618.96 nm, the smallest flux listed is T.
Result 12.1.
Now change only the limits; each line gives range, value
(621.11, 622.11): 12.8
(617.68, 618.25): 11.4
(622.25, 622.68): 9.36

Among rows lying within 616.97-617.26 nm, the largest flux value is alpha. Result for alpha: 11.3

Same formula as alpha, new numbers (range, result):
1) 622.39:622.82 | 10.5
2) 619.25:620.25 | 10.7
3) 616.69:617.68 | 11.5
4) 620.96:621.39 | 13.7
